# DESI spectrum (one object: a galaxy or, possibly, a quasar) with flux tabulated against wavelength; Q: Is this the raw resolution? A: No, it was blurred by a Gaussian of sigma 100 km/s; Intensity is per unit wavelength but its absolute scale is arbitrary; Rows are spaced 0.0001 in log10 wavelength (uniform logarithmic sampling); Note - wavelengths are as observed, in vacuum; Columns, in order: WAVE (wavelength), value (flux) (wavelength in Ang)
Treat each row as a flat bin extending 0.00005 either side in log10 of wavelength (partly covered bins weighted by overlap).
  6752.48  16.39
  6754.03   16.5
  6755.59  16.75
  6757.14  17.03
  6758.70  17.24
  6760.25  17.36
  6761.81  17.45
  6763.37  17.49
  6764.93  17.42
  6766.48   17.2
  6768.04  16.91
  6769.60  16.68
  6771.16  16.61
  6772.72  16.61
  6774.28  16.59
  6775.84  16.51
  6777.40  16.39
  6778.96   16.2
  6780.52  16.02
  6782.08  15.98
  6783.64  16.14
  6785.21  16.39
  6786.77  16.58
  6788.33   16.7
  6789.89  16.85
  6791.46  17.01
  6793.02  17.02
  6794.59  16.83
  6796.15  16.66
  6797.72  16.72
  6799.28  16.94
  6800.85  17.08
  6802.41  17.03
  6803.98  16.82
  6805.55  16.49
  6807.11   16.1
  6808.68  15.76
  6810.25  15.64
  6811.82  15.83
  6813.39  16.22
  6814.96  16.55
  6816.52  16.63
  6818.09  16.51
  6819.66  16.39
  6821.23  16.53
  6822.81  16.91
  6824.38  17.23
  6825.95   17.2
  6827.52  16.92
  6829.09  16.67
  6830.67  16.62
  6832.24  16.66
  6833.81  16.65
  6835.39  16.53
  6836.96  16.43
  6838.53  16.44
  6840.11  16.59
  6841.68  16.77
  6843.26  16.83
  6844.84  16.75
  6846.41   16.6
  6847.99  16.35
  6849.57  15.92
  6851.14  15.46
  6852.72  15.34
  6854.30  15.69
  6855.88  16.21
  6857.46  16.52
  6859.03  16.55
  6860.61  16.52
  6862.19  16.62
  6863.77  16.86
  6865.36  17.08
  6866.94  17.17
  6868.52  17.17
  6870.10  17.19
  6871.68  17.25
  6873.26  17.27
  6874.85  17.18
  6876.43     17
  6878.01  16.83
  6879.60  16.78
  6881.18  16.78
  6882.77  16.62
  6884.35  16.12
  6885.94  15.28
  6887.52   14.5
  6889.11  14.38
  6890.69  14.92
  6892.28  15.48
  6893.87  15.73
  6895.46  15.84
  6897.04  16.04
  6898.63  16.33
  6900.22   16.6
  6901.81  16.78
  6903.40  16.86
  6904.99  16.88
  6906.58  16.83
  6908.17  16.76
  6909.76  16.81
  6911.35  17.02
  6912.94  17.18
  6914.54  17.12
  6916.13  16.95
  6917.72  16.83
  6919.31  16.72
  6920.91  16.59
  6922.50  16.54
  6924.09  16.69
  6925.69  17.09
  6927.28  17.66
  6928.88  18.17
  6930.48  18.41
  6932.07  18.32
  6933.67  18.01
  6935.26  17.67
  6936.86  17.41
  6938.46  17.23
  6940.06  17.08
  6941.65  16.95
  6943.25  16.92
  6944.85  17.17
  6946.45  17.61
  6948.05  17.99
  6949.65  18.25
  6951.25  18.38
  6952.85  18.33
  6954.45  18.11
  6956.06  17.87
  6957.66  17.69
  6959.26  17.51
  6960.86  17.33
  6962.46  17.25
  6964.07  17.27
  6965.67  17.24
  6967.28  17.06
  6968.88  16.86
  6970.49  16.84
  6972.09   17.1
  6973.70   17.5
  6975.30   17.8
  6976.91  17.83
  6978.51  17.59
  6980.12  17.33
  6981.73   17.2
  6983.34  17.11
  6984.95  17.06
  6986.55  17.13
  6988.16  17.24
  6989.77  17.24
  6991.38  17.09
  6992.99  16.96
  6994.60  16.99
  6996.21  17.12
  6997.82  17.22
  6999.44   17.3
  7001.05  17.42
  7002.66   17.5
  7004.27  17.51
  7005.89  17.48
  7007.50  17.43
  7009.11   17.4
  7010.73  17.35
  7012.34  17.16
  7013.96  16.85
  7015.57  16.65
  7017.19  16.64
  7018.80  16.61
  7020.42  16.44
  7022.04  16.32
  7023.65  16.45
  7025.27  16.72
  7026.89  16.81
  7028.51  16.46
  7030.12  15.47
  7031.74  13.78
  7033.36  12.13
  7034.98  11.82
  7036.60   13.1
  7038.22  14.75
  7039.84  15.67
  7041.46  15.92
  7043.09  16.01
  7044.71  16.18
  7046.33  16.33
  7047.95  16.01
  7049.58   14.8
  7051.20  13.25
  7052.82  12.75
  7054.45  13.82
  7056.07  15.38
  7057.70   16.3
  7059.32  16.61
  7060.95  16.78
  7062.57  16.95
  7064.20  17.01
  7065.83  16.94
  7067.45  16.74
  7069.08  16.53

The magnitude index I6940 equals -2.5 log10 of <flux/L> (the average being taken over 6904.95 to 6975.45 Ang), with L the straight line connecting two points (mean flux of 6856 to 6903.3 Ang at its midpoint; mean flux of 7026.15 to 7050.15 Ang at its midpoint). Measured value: -0.10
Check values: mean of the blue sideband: 16.4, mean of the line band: 17.4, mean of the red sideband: 15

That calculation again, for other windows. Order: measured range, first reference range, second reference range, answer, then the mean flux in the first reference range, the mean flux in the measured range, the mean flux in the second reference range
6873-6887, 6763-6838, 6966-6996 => 0.02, 16.6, 16.6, 17.2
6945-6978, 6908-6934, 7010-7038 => -0.06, 17.2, 17.6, 15.7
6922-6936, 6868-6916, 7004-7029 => -0.07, 16.5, 17.6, 16.9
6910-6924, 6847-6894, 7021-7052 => -0.06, 16.3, 16.9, 15.2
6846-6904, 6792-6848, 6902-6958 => 0.04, 16.6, 16.3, 17.4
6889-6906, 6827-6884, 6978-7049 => 0.03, 16.6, 16.1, 16.4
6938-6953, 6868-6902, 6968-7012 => -0.05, 16.3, 17.6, 17.3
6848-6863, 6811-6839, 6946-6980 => 0.05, 16.6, 16.1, 17.6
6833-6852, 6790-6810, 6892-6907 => 0.01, 16.7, 16.4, 16.4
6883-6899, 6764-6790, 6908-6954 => 0.11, 16.6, 15.5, 17.4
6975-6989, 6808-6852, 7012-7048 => -0.10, 16.5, 17.3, 15.6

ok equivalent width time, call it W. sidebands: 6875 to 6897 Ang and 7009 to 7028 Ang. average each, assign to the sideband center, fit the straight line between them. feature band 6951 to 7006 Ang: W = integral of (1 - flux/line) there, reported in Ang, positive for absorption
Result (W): -2.9 Ang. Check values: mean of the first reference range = 15.9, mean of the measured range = 17.4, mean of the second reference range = 16.7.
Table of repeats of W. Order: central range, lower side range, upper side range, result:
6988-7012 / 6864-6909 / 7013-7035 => -2.07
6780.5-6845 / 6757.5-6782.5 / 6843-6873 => 0.33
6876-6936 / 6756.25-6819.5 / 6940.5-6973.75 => 2.00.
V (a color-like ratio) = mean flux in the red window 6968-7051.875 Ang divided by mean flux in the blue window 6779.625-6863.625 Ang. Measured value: 1.0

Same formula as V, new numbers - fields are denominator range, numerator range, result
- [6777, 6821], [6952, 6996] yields 1.05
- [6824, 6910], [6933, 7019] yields 1.05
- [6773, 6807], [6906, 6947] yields 1.04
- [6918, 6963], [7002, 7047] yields 0.91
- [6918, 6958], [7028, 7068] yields 0.87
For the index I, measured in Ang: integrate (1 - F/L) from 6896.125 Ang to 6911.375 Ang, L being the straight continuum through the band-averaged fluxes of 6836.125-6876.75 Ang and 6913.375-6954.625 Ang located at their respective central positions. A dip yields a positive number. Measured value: 0.4 Ang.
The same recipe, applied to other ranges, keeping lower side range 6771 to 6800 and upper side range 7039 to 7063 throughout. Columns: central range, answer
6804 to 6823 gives 0.2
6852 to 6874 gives -0.6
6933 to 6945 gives -1.0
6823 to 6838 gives -0.4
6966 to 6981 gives -1.4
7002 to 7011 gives -1.0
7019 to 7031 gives -0.6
